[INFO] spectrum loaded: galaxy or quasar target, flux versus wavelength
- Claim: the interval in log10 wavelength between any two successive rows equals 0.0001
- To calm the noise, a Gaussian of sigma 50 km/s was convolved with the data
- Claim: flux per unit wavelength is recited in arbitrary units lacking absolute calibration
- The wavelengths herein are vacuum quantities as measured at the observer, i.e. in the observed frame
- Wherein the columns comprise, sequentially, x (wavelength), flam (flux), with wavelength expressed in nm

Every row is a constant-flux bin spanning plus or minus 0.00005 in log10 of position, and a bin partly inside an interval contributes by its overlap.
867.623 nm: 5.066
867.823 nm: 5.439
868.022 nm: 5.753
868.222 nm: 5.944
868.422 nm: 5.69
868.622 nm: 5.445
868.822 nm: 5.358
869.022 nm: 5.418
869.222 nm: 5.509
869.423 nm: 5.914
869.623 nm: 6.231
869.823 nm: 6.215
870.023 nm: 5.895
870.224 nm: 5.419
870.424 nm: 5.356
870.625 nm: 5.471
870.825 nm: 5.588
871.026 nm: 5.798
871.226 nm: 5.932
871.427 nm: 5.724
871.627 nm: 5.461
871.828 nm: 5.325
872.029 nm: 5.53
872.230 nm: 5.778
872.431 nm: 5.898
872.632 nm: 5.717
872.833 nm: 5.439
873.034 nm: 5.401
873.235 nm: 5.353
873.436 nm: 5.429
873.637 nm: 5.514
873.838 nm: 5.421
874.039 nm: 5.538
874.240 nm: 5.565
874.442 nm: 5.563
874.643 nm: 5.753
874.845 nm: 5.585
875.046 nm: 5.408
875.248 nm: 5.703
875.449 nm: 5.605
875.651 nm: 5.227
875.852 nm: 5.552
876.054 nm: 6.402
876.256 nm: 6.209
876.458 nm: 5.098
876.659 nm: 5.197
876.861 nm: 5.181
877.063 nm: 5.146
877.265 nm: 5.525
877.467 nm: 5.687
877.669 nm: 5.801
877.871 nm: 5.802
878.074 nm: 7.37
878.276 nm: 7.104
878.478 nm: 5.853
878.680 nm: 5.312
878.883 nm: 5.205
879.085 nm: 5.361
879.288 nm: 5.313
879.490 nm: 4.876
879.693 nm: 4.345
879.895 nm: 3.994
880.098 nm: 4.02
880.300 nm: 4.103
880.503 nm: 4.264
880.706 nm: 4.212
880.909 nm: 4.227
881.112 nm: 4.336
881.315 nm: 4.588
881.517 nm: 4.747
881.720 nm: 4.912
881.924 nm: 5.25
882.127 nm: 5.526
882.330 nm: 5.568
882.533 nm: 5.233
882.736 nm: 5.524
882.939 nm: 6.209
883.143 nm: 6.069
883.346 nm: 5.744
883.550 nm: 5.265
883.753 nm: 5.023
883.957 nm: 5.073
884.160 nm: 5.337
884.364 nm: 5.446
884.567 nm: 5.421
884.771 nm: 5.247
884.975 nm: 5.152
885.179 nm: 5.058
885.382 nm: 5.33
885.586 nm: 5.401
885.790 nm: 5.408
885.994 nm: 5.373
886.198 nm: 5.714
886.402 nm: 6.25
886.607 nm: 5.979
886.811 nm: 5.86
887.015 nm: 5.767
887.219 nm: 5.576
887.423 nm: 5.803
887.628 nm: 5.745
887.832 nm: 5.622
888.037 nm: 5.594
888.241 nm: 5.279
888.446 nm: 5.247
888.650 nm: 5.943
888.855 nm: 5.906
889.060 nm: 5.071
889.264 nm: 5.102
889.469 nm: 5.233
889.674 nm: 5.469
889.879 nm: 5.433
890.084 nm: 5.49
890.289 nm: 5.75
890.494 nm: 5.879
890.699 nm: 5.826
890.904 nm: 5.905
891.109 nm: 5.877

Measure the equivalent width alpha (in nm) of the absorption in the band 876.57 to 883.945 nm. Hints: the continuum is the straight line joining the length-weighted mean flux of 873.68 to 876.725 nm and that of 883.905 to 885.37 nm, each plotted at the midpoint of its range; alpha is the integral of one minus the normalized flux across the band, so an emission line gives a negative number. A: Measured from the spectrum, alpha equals 0.271 nm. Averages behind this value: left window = 5.59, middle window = 5.22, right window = 5.26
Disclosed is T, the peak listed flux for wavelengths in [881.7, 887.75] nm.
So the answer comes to 6.25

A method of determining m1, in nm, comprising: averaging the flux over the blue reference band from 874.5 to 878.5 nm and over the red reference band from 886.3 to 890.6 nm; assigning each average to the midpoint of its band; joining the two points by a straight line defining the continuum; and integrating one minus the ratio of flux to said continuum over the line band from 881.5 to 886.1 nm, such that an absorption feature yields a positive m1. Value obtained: 0.24 nm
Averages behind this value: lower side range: 5.76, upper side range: 5.62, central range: 5.37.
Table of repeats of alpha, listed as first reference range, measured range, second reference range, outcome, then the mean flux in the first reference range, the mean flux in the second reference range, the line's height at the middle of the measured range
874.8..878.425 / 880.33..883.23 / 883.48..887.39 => 0.29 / 5.76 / 5.47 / 5.59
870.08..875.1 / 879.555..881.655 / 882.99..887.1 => 0.46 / 5.56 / 5.5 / 5.52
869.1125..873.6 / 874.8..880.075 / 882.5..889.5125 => 0.08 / 5.65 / 5.52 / 5.6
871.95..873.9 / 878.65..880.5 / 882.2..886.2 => 0.27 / 5.55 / 5.42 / 5.48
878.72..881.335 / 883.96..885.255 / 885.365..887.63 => 0.02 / 4.54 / 5.69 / 5.36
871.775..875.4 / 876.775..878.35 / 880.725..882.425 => -0.22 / 5.55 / 4.86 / 5.21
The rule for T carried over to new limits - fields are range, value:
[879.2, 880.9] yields 5.313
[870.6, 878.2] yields 7.37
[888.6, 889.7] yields 5.943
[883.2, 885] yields 5.744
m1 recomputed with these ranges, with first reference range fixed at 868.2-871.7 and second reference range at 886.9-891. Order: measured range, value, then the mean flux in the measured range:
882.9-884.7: 0.04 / 5.48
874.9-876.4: -0.01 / 5.71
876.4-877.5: 0.07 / 5.29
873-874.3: 0.05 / 5.46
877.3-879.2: -0.10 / 5.92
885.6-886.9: -0.03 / 5.74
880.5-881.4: 0.21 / 4.32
